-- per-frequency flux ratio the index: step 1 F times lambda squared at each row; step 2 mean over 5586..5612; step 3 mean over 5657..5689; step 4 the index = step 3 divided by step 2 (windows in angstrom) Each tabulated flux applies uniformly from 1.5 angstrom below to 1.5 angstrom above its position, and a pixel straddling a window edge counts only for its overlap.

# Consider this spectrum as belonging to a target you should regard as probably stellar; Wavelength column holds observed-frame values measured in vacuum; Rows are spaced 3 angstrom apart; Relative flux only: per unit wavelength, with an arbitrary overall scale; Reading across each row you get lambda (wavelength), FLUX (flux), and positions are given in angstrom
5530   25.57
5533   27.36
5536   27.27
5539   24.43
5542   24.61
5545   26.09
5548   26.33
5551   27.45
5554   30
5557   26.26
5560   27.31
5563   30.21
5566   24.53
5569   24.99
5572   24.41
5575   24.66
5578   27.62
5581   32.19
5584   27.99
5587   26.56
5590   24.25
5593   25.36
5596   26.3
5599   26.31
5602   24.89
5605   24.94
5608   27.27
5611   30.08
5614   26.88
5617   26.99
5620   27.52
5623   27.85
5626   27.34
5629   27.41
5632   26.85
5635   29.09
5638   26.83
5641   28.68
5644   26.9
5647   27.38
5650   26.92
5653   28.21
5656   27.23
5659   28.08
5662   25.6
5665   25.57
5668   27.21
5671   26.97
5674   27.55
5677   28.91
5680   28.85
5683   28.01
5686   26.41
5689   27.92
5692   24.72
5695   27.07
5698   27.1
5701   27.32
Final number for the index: 1.07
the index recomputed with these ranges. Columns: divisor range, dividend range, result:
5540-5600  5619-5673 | 1.05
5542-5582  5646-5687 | 1.05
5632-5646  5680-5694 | 0.99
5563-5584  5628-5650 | 1.05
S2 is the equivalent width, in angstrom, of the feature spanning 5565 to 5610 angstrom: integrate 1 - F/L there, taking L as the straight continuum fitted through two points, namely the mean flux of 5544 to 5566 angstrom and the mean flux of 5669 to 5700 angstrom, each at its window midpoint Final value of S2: 2.0 angstrom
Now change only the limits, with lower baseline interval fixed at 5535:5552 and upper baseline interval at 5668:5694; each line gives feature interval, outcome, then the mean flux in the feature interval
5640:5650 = -0.2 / 27.5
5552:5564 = -1.0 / 28.3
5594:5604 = 0.3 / 25.8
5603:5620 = -0.3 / 27.2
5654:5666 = 0.2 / 26.7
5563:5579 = 0.4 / 25.6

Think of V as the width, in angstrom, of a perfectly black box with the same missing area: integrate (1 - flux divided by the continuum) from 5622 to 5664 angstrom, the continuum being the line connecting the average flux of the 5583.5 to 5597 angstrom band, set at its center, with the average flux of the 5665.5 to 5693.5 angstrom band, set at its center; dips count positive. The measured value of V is -1.0 angstrom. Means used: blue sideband 25.9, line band 27.4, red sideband 27.3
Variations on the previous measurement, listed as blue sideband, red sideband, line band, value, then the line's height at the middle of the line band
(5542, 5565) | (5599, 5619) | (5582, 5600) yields 0.5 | 27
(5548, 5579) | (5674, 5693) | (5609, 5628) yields -0.5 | 27.1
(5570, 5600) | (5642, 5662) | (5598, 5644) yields -0.5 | 27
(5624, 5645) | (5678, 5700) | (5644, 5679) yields 0.2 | 27.4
